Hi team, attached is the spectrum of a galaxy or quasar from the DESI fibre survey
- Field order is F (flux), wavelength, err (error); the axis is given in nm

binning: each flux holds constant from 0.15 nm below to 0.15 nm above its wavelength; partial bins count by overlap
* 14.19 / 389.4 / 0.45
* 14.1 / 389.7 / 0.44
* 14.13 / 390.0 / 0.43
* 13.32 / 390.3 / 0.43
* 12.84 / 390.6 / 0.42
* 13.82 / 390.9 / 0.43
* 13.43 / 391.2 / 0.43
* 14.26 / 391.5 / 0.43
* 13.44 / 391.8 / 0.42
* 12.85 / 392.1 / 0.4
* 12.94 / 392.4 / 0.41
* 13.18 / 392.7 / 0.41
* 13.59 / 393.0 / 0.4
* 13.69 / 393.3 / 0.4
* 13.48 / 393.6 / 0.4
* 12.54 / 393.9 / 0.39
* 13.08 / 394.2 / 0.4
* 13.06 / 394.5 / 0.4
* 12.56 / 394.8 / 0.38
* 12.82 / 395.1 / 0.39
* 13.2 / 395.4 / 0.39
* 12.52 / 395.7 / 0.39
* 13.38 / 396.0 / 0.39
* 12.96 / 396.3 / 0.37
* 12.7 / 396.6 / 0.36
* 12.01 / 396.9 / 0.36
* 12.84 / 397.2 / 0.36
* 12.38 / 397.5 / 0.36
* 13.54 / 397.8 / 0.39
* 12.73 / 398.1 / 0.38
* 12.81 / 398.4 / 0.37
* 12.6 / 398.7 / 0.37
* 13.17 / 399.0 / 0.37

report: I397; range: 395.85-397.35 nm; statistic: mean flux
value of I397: 12.8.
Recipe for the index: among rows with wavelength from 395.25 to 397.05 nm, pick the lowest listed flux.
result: 12.01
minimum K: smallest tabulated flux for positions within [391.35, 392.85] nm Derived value 12.85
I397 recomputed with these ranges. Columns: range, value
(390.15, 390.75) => 13.1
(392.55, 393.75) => 13.5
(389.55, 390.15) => 14.1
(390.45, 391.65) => 13.6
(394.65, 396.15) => 12.9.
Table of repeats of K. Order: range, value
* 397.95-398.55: 12.73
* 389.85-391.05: 12.84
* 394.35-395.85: 12.52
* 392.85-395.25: 12.54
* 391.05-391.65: 13.43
